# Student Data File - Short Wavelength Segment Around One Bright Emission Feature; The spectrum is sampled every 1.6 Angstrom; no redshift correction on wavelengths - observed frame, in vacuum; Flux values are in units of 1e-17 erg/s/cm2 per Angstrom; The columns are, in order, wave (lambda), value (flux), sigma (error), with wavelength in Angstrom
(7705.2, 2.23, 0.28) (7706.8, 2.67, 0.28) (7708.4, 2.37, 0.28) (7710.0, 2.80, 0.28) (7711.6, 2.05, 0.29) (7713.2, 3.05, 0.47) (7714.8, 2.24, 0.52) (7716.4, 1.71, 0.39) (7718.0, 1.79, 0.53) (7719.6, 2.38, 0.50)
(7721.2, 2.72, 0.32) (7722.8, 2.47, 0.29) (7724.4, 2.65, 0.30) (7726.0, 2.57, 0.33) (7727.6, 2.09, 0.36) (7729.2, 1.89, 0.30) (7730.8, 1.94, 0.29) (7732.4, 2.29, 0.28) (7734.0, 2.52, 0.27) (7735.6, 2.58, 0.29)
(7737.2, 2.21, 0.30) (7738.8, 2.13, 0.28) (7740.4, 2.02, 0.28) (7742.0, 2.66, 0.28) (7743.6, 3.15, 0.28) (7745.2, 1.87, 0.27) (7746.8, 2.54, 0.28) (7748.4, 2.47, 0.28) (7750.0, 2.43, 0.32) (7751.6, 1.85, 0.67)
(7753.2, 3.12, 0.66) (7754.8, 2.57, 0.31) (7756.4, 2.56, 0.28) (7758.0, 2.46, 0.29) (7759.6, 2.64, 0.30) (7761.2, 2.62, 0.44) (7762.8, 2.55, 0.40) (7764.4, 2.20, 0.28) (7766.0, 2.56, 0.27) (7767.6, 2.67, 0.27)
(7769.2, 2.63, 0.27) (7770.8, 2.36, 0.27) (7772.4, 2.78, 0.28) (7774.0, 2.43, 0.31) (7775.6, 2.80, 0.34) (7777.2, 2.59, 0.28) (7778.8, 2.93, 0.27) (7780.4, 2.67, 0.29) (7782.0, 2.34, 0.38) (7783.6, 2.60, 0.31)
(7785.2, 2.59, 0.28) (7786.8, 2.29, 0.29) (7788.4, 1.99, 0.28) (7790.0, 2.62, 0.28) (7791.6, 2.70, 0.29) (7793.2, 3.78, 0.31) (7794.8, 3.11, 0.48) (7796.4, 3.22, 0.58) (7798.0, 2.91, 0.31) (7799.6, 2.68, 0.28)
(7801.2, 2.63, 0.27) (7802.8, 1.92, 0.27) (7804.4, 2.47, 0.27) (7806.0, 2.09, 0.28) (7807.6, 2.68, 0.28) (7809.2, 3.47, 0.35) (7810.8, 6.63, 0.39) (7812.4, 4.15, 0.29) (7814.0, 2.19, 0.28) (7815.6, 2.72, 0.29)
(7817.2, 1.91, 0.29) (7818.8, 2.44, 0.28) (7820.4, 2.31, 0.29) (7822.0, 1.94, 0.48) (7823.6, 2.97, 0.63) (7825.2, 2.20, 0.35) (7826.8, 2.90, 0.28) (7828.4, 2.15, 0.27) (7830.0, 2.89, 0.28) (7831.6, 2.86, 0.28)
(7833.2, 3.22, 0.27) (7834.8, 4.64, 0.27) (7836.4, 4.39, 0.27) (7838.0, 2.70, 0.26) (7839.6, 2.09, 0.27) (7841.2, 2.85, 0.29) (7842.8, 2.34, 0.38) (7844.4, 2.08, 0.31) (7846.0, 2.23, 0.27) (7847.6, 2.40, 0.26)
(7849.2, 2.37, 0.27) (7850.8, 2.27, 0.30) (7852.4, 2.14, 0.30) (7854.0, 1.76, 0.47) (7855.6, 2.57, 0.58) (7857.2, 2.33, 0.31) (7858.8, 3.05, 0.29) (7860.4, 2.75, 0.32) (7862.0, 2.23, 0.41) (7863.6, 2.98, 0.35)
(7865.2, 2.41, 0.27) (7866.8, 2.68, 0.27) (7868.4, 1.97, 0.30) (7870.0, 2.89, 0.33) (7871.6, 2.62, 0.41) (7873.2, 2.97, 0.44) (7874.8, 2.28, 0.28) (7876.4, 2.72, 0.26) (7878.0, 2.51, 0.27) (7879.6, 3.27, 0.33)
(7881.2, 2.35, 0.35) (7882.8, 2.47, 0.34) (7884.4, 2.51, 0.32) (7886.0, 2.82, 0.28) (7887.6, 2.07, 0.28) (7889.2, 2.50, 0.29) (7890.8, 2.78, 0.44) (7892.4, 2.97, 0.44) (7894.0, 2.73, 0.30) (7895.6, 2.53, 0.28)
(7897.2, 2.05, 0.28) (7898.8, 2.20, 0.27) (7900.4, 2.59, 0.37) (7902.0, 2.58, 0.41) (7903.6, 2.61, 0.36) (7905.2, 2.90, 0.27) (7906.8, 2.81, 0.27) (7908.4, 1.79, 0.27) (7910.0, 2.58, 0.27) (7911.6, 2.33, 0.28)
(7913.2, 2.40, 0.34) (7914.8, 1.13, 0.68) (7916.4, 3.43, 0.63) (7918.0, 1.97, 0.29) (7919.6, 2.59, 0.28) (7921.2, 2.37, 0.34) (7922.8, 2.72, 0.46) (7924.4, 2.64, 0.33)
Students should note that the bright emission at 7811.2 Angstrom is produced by H-alpha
